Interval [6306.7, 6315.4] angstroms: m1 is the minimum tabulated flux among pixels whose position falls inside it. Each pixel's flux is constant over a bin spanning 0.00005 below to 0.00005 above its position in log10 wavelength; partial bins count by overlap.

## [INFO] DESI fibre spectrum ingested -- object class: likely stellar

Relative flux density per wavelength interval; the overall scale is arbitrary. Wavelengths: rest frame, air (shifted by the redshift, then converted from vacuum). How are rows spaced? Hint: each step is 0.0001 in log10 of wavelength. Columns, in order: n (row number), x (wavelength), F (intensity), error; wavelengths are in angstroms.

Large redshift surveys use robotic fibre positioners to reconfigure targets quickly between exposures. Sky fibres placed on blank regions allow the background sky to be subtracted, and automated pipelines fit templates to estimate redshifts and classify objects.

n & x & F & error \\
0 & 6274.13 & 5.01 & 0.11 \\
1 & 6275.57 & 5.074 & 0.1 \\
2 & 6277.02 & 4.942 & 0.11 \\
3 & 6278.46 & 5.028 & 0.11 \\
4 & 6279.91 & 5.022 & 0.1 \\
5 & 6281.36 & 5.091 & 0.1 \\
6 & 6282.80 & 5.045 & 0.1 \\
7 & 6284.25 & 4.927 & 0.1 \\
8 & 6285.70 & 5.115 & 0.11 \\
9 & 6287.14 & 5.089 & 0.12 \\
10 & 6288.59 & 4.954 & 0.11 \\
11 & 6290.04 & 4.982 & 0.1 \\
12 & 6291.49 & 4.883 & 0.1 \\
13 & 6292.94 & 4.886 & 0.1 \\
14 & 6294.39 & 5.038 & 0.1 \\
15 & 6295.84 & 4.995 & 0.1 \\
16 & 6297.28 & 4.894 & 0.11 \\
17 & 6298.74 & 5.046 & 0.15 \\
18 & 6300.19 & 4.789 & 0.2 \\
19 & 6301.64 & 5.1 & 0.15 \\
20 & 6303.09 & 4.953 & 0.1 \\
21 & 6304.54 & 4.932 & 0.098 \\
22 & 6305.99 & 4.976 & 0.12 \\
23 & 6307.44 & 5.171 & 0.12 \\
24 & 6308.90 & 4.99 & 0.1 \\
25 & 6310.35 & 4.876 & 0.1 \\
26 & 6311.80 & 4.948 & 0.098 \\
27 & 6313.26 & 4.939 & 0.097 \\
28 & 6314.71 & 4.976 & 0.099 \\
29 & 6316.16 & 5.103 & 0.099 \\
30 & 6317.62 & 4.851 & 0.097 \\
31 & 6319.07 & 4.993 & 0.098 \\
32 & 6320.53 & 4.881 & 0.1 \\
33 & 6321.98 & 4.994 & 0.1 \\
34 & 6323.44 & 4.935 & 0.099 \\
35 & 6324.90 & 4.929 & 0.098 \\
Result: 4.876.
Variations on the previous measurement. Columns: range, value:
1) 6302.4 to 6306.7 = 4.932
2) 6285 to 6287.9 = 5.089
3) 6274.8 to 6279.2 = 4.942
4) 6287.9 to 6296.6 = 4.883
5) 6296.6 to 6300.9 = 4.789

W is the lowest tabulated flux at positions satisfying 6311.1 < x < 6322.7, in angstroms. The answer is 4.851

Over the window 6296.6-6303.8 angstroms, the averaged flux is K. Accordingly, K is 4.95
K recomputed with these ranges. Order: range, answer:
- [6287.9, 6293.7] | 4.92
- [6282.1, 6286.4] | 5.02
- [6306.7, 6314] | 4.98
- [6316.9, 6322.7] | 4.93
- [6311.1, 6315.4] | 4.95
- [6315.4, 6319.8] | 4.98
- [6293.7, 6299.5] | 4.99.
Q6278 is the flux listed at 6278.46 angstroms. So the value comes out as 5.028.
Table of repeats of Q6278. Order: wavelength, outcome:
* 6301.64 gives 5.1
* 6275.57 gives 5.074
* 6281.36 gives 5.091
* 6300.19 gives 4.789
